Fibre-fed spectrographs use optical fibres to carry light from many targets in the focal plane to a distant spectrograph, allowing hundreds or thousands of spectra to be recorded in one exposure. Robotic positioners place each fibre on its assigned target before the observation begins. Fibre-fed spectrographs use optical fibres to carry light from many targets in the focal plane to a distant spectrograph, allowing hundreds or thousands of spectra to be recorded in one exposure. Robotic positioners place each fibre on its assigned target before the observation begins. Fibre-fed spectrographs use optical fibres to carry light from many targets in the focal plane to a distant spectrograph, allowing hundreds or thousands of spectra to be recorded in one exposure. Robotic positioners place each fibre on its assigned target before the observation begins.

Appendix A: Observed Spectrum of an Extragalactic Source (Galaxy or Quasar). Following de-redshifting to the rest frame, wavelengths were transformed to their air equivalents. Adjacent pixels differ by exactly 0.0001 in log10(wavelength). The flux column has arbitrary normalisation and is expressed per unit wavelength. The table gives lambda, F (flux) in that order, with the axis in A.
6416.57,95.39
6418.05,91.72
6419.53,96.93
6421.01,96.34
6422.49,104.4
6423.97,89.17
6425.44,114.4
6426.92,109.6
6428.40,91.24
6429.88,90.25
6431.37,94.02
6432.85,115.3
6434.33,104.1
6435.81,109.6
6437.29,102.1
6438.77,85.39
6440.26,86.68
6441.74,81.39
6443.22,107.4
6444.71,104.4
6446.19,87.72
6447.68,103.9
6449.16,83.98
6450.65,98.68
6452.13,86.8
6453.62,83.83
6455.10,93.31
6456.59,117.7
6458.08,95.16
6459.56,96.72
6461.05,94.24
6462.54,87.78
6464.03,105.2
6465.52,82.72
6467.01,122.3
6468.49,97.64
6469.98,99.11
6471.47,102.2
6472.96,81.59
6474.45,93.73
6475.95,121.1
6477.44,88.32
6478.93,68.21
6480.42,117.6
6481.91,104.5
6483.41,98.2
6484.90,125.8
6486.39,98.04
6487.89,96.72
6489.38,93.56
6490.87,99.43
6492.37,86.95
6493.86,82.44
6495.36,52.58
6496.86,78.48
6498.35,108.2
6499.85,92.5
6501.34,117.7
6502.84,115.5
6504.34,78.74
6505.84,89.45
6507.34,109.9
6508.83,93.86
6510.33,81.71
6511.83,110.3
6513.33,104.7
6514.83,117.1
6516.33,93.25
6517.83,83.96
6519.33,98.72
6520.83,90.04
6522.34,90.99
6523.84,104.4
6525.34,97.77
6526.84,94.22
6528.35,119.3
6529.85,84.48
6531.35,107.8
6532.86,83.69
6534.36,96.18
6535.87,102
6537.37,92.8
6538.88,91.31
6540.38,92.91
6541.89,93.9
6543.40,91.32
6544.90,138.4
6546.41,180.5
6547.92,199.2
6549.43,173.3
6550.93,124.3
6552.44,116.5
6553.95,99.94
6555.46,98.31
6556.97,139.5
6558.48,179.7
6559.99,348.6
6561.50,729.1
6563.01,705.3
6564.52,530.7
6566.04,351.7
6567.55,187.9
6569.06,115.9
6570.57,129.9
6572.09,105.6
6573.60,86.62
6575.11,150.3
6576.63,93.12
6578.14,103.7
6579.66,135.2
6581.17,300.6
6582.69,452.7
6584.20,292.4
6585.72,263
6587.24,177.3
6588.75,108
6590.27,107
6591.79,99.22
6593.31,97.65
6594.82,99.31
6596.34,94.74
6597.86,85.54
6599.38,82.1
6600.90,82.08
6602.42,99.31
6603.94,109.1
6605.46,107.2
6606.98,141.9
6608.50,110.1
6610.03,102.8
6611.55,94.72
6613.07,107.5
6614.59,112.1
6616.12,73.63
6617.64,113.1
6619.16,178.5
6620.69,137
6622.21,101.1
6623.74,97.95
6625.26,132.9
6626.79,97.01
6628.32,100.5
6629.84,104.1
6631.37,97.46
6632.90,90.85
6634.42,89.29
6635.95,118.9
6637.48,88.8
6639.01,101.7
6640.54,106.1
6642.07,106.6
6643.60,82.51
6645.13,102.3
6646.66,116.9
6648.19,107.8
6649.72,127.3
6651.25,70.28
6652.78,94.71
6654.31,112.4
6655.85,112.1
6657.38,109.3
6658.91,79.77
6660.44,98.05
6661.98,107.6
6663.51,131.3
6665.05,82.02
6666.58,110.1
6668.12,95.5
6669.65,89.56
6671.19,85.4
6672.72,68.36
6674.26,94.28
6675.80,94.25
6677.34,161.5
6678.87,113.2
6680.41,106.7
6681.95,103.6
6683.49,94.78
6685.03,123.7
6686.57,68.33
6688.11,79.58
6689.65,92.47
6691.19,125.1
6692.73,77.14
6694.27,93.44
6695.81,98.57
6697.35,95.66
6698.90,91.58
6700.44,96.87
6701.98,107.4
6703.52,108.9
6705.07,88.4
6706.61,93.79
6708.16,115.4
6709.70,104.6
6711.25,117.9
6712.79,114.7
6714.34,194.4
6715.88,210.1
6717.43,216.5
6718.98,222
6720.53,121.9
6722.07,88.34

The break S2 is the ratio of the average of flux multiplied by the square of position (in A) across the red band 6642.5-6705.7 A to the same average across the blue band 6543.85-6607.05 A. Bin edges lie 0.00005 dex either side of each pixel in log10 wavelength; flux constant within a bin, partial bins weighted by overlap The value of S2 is 0.54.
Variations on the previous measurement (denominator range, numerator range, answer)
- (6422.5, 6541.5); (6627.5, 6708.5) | 1.09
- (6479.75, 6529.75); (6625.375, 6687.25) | 1.09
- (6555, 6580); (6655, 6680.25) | 0.42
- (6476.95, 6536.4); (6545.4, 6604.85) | 2.06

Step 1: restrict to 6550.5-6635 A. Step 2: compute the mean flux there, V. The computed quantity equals 166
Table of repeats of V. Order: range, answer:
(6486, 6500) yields 88.5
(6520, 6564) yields 166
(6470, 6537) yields 96.7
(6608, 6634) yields 109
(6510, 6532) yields 98.9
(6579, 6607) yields 155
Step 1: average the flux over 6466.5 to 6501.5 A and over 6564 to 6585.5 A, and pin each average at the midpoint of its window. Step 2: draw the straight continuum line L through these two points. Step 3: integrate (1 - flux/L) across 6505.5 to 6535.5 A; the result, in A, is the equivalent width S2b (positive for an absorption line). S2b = 9.5 A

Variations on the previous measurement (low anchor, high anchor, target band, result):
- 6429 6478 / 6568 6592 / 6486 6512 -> 6.44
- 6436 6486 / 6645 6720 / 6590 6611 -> 0.90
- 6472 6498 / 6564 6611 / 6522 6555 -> 4.03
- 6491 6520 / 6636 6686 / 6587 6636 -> -3.26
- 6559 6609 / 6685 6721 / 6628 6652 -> 9.18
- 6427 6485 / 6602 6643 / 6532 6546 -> 0.36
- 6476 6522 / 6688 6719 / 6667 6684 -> 2.27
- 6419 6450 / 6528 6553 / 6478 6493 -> 1.16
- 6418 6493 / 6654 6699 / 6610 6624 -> -1.91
